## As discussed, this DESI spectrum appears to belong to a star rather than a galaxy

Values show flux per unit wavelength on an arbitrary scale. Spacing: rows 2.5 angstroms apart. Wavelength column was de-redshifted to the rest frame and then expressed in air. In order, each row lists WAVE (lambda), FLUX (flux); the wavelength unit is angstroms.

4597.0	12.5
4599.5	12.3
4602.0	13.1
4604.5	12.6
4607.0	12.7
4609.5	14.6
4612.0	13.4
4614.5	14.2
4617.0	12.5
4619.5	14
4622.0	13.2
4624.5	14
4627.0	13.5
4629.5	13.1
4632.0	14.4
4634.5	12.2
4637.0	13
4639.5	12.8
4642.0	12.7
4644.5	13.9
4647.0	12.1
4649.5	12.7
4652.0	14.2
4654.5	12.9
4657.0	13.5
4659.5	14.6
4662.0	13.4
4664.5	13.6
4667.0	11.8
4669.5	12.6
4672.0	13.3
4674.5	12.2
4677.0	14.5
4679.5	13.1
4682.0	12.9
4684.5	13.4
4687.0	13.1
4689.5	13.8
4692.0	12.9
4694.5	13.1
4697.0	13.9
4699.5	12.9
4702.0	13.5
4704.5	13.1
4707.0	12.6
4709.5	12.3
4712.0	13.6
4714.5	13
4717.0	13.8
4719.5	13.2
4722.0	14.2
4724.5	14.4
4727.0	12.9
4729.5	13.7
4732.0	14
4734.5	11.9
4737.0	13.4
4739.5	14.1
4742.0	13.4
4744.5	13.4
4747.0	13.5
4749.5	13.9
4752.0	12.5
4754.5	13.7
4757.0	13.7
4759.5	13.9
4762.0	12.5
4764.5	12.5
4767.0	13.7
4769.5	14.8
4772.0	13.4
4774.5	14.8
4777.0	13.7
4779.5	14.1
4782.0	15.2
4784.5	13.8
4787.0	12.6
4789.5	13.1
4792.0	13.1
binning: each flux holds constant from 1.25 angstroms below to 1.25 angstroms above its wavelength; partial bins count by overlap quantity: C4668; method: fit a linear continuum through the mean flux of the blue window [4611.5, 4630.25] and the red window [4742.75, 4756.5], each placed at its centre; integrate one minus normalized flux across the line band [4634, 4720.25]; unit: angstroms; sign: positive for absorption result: 2.0 angstroms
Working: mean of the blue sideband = 13.5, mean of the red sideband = 13.4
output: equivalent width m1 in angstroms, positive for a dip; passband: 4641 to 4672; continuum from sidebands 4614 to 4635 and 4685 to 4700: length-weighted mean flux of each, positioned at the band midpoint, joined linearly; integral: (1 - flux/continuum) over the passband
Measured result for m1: 0.5 angstroms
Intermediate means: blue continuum 13.5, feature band 13.2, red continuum 13.3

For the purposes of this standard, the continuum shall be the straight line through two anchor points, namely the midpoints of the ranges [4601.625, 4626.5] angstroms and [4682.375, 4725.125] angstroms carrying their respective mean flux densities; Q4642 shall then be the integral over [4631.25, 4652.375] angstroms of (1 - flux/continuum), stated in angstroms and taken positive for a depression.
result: 0.58 angstroms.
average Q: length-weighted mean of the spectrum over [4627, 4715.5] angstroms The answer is 13.2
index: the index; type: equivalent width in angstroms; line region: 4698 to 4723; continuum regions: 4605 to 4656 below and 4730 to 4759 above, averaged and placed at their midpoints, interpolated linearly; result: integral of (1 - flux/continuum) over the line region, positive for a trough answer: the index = 0.3 angstroms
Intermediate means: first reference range 13.3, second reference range 13.4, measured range 13.2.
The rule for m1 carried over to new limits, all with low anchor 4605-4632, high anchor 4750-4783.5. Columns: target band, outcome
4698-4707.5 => 0.4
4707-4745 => 0.8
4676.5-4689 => 0.2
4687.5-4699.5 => 0.3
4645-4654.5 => 0.4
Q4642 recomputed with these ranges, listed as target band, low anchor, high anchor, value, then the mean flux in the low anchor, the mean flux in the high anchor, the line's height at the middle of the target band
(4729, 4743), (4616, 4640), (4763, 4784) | 0.4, 13.3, 14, 13.8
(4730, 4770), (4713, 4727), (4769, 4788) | 1.3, 13.6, 14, 13.8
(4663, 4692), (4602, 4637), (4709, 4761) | 0.7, 13.4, 13.5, 13.4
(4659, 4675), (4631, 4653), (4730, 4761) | 0.2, 13.1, 13.4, 13.2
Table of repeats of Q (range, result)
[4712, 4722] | 13.5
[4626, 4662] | 13.3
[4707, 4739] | 13.4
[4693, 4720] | 13.2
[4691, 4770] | 13.4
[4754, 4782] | 13.8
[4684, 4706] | 13.3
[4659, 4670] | 13.1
